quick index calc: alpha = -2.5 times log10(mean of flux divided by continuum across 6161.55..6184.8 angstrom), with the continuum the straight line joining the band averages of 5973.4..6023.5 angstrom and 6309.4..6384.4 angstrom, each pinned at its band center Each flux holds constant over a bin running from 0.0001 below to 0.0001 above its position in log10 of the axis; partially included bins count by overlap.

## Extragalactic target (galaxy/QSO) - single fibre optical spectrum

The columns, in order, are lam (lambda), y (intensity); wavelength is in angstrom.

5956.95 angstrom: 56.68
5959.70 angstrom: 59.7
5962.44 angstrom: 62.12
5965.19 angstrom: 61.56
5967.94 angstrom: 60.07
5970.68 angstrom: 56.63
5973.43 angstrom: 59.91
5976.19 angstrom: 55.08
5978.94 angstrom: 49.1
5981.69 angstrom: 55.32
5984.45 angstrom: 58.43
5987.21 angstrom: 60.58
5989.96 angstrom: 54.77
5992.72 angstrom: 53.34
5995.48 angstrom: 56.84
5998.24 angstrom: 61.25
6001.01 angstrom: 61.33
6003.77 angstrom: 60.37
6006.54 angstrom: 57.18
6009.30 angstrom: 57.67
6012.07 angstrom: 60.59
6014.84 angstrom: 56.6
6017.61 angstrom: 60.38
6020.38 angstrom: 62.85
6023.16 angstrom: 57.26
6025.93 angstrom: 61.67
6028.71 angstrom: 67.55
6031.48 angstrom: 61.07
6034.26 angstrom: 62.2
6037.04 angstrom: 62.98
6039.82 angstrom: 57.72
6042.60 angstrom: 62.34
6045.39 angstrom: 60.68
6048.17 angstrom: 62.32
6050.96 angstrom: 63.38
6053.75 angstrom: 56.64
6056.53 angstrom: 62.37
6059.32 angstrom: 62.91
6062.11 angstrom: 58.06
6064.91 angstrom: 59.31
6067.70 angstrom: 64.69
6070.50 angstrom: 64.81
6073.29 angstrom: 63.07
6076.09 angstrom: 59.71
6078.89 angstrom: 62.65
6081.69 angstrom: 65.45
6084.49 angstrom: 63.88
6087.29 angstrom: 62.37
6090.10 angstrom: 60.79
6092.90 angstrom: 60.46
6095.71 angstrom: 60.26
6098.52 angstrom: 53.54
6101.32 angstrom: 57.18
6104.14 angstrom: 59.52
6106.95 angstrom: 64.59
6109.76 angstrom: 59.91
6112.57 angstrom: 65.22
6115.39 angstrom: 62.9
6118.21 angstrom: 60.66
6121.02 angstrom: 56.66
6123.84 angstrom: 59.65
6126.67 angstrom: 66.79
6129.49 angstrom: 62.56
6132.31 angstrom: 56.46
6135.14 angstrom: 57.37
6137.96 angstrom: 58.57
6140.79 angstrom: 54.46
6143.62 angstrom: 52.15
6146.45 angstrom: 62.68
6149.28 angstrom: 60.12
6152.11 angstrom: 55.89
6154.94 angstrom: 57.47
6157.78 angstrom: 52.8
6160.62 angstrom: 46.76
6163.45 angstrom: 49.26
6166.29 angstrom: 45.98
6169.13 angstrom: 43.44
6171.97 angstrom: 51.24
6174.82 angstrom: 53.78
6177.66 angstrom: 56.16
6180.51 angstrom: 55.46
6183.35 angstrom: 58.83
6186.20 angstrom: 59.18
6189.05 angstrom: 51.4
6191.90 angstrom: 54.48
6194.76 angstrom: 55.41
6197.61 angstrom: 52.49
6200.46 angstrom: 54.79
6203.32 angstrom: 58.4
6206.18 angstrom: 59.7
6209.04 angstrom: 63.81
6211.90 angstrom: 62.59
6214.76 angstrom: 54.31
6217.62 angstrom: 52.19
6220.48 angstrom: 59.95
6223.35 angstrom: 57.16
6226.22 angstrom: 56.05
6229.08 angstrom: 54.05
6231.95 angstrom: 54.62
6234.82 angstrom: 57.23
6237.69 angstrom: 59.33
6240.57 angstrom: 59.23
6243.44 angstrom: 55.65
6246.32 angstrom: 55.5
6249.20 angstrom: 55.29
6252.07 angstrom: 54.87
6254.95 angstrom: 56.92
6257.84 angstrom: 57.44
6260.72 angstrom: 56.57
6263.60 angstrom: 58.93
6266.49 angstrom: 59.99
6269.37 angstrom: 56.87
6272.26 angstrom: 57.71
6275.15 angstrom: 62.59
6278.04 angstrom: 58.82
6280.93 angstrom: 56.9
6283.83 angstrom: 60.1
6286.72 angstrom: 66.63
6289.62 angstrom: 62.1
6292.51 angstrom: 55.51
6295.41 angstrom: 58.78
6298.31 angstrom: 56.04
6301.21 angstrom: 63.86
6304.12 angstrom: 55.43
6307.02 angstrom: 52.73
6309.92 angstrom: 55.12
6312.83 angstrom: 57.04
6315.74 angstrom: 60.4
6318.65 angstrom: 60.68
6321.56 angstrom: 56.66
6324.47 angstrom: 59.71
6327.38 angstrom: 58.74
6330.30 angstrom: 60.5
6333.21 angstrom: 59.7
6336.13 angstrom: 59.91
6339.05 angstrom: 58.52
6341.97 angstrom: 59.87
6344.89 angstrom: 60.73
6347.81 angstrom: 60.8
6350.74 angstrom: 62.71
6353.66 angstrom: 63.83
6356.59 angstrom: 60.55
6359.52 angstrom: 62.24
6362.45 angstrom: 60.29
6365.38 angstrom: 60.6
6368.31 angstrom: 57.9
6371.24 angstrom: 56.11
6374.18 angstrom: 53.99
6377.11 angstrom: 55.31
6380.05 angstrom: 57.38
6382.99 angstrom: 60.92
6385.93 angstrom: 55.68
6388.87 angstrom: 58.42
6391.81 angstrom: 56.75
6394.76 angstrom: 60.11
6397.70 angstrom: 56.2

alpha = 0.14 mag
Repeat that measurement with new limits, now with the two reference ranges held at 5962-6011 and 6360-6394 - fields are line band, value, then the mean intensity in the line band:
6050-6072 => -0.07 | 61.5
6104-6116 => -0.09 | 62.7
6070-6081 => -0.09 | 62.6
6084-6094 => -0.07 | 61.7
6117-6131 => -0.06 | 61.3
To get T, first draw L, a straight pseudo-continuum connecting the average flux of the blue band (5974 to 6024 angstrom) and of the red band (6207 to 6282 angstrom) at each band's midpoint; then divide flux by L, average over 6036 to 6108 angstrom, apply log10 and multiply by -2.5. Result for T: -0.064 mag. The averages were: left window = 57.8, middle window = 61.2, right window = 57.5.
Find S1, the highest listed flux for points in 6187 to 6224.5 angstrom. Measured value 63.81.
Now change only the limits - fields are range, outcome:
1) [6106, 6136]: 66.79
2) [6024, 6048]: 67.55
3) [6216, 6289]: 66.63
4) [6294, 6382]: 63.86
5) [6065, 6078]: 64.81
